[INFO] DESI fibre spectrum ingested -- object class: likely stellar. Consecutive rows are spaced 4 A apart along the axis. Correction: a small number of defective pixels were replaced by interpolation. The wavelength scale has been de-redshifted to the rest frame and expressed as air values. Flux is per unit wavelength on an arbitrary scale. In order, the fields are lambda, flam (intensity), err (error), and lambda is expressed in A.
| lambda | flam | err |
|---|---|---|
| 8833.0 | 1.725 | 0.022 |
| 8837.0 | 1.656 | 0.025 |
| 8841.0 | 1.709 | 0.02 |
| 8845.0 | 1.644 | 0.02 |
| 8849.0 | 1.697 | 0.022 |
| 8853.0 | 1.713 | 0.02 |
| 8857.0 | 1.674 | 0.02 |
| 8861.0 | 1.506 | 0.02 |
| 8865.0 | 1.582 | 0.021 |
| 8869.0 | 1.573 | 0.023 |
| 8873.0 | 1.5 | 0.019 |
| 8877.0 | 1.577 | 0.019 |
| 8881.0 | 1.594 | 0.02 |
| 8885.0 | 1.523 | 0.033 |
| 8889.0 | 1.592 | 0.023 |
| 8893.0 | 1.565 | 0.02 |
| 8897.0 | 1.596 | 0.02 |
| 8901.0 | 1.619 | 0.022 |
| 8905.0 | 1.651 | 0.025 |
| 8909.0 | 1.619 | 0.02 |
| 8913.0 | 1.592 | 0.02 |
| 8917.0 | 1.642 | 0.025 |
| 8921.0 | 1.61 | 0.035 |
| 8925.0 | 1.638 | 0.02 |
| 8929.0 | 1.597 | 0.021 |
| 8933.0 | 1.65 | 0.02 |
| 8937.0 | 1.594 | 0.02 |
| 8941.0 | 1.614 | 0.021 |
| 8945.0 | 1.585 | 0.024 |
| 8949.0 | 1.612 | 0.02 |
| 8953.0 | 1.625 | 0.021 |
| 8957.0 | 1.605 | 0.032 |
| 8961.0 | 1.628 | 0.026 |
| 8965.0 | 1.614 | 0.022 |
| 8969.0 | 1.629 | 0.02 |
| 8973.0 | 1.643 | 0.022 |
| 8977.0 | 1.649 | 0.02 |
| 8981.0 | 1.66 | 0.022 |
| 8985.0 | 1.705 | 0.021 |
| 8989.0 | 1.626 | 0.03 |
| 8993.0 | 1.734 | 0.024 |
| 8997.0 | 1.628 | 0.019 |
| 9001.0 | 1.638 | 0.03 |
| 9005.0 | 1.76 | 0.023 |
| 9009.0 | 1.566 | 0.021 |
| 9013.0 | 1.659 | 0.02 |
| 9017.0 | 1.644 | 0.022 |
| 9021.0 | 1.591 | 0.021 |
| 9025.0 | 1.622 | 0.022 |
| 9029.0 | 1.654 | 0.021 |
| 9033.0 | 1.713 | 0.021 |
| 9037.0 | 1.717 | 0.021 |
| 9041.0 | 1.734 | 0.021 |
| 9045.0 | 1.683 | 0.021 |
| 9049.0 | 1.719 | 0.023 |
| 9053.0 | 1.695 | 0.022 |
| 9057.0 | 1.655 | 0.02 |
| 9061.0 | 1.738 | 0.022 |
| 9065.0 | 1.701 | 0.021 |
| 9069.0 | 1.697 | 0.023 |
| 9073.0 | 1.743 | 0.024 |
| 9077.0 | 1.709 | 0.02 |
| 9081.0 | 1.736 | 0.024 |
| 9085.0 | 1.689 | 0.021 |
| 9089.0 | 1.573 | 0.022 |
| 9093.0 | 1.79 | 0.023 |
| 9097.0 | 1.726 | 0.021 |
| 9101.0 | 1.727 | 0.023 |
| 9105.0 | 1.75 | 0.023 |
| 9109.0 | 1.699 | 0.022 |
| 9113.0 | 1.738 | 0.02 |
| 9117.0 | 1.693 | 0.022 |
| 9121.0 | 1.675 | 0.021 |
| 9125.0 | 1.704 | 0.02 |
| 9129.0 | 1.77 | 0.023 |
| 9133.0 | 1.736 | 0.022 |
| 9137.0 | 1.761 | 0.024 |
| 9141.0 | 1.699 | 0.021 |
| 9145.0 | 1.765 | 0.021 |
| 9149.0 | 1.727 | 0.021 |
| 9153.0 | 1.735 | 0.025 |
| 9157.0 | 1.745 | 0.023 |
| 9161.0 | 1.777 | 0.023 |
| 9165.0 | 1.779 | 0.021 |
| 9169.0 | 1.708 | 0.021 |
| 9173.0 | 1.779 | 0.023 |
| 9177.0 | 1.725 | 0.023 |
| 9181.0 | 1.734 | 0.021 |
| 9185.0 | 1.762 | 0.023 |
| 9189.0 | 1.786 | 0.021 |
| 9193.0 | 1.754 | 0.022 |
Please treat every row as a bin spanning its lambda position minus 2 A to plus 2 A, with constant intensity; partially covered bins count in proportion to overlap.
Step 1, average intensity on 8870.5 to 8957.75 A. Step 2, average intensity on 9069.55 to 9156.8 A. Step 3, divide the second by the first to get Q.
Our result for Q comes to 1.08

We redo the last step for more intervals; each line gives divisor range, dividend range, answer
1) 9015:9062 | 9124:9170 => 1.04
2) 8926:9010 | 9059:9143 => 1.05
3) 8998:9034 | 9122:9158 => 1.05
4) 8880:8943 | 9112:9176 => 1.08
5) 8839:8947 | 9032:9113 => 1.06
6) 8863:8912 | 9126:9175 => 1.10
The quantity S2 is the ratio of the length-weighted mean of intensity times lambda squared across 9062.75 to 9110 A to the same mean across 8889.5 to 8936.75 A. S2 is 1.10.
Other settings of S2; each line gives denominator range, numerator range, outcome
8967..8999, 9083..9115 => 1.06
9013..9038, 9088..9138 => 1.06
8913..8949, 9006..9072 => 1.06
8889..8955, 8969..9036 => 1.05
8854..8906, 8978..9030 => 1.07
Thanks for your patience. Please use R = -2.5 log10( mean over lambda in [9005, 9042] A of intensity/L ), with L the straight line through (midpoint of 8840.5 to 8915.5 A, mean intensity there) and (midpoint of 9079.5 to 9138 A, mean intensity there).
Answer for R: 0.011 mag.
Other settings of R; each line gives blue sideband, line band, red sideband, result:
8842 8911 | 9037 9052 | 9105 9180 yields -0.02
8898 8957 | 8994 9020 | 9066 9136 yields 0.01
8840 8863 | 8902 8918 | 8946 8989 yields 0.01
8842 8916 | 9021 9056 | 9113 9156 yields 0.00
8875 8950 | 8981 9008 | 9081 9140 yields -0.02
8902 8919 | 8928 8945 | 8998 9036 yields 0.01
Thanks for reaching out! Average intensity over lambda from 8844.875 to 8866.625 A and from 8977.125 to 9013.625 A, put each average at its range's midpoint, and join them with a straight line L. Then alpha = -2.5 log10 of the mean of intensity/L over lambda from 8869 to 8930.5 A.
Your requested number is 0.03 mag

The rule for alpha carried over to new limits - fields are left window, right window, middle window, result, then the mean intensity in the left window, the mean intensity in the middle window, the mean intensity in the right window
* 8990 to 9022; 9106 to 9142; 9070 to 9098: -0.01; 1.65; 1.71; 1.72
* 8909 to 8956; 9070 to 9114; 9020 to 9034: 0.02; 1.61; 1.64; 1.72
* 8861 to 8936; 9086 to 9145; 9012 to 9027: 0.02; 1.59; 1.63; 1.72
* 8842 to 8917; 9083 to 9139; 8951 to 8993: 0.00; 1.6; 1.64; 1.72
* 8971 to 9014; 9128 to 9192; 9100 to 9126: 0.01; 1.66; 1.71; 1.75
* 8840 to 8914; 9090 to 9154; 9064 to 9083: -0.01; 1.61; 1.72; 1.73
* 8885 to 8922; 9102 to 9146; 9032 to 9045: -0.02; 1.6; 1.72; 1.73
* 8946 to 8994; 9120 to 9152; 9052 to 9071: 0.00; 1.64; 1.7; 1.73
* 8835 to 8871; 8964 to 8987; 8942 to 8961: 0.03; 1.64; 1.61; 1.65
